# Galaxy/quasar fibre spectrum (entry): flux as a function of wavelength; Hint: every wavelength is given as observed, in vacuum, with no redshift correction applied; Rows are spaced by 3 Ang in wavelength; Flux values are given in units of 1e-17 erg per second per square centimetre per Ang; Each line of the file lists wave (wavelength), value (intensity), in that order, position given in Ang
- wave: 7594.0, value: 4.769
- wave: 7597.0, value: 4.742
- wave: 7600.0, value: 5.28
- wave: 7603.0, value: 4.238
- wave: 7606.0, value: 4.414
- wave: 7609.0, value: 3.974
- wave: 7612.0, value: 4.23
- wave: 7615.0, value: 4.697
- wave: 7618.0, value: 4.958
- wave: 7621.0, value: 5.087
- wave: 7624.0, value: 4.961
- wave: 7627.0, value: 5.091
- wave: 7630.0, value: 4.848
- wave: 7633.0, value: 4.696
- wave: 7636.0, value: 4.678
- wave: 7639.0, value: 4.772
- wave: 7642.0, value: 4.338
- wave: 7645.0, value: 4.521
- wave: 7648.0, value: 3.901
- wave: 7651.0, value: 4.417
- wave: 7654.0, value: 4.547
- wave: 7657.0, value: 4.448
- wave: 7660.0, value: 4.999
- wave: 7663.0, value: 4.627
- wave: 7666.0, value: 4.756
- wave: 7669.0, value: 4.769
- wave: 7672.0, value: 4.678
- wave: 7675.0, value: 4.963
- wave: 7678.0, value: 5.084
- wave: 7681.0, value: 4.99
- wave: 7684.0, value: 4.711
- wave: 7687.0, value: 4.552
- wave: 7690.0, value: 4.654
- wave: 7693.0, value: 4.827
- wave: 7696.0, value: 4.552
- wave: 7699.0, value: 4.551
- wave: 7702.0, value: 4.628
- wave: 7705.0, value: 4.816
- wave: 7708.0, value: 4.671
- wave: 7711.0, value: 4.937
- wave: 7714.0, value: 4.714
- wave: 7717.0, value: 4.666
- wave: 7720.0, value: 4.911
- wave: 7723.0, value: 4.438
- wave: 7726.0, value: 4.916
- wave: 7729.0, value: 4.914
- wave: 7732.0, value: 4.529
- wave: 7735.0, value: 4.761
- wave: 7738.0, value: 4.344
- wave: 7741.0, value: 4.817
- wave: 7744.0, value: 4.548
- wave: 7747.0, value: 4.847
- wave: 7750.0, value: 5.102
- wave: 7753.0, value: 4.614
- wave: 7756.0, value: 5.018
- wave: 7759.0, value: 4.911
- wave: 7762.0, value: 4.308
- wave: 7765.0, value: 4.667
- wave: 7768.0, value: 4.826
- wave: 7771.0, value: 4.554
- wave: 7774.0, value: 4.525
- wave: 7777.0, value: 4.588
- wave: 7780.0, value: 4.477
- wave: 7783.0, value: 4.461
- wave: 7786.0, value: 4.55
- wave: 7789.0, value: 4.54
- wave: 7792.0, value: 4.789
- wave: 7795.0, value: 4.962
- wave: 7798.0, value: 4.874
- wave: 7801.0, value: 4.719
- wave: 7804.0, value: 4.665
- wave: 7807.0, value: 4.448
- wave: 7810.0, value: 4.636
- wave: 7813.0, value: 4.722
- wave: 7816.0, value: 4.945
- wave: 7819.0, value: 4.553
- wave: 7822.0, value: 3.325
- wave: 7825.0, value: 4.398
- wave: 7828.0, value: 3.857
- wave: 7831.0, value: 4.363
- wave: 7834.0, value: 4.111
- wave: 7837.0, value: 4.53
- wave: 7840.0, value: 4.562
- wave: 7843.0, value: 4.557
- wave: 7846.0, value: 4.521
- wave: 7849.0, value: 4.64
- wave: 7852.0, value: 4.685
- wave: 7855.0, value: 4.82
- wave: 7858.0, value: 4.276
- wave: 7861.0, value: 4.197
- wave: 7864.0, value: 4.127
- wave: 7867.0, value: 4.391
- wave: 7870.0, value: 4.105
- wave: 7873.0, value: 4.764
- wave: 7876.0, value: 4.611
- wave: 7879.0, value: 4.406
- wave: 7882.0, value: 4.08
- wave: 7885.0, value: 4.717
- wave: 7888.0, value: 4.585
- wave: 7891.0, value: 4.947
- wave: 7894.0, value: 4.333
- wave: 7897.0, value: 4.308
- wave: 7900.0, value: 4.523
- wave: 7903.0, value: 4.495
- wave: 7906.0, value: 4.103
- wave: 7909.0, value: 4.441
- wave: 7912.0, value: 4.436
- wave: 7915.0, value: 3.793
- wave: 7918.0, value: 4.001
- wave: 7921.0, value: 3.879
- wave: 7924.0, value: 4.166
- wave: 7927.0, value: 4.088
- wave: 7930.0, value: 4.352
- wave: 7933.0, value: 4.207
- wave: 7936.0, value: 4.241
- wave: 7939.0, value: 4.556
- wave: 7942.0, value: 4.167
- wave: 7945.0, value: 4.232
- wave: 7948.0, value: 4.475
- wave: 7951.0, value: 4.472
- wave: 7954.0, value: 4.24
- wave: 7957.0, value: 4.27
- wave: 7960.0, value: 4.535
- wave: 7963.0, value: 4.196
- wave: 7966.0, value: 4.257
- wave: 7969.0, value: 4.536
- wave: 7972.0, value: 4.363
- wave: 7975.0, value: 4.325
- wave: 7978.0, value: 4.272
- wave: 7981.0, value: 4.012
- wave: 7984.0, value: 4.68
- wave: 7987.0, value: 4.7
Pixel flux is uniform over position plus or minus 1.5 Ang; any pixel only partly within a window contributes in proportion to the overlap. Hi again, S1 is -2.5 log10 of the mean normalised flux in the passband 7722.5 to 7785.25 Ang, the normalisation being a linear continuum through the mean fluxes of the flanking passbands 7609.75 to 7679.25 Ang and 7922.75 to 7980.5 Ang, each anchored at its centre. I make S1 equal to -0.03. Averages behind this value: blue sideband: 4.69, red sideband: 4.31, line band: 4.68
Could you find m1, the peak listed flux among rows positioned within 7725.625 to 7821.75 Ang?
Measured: 5.102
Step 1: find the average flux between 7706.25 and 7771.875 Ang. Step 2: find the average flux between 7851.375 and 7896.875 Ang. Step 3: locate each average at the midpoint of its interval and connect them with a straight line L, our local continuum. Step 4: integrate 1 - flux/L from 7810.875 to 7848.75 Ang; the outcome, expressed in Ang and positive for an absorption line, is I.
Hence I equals 1.4 Ang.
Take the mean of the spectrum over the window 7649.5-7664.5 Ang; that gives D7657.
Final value 4.61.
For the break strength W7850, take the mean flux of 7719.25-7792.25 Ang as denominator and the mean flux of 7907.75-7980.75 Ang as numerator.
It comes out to 0.9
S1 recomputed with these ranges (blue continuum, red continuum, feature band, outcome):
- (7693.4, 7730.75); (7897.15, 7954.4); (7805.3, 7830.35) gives 0.03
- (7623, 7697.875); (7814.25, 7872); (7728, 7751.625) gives -0.04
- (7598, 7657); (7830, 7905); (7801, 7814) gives -0.03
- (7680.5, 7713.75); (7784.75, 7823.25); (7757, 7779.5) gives 0.00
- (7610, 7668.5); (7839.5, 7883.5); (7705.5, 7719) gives -0.04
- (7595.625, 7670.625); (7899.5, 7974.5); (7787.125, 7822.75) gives -0.05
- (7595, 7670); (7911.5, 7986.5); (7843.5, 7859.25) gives -0.05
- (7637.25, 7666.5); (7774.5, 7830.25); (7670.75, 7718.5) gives -0.05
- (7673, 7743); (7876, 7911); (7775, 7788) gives 0.02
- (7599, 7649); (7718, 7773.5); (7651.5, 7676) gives -0.01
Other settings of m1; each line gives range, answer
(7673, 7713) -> 5.084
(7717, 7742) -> 4.916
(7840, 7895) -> 4.947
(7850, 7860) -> 4.82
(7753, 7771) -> 5.018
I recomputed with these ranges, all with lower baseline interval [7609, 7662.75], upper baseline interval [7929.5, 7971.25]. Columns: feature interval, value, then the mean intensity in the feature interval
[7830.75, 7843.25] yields 0.1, 4.42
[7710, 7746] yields -1.2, 4.71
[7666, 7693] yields -1.2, 4.8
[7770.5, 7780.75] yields -0.1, 4.54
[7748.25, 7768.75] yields -1.2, 4.78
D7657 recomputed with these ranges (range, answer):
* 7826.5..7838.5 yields 4.22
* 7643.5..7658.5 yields 4.37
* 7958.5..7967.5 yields 4.33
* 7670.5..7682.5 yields 4.93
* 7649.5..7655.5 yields 4.48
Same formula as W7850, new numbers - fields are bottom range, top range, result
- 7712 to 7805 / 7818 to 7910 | 0.94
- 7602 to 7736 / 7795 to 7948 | 0.94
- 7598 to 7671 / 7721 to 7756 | 1.02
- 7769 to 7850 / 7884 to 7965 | 0.96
